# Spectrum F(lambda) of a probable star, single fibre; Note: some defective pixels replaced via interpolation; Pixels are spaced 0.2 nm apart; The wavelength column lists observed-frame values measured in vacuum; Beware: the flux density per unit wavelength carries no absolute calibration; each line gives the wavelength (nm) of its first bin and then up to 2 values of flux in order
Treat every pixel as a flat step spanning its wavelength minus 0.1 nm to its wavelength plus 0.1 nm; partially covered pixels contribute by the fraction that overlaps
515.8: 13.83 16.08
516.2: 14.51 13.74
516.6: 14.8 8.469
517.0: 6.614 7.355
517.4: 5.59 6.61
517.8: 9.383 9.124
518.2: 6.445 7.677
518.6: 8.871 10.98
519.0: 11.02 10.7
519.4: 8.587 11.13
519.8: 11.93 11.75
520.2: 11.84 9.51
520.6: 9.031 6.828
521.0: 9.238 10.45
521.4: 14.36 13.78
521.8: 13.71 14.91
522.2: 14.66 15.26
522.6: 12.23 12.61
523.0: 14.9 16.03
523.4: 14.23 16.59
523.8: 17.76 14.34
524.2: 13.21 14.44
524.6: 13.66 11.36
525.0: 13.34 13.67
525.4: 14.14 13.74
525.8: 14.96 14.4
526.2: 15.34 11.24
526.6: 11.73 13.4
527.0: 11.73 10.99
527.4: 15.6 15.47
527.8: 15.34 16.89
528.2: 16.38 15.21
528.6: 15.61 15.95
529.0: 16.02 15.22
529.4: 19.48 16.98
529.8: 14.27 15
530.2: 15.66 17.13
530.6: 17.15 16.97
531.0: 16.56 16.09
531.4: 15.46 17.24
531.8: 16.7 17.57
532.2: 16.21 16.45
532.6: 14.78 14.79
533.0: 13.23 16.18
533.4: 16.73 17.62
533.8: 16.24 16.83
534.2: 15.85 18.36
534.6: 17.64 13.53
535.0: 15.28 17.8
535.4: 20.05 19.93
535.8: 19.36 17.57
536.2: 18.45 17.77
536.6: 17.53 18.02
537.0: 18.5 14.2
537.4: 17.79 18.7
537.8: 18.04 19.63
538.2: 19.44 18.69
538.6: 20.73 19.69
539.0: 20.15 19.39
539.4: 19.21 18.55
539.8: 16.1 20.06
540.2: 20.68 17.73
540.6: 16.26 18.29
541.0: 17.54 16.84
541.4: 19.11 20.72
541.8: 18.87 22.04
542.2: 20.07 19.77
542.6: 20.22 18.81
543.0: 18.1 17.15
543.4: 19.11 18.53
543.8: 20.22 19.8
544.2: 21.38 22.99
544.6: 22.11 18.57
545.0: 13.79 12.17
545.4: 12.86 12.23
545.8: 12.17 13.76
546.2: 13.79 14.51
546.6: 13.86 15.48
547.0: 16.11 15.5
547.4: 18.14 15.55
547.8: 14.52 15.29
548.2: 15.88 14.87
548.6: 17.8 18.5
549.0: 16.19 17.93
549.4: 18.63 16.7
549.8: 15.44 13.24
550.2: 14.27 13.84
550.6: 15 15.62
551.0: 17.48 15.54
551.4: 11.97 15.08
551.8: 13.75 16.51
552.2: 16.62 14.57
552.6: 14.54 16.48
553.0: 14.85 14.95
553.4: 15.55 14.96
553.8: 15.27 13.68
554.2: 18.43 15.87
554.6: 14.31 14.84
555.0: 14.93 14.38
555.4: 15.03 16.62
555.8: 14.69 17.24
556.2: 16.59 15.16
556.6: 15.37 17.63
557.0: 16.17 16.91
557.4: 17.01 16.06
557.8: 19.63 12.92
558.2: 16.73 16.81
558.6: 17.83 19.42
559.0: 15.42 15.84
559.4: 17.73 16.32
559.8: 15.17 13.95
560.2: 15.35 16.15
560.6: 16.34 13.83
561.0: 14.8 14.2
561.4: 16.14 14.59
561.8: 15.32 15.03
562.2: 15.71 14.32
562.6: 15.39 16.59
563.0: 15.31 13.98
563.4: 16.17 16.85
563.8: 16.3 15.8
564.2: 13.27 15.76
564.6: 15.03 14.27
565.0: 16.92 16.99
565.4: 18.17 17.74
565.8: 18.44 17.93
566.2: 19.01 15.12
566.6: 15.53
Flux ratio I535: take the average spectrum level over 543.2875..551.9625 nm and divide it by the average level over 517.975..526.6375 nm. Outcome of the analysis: 1.29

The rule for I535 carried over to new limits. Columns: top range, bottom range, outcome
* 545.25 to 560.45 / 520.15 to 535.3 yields 1.06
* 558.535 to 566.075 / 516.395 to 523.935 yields 1.41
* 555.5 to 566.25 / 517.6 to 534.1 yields 1.16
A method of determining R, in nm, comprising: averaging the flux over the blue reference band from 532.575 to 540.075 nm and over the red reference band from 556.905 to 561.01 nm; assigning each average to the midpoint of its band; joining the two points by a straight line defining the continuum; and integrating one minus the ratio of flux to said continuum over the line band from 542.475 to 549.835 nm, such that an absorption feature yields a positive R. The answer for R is 0.15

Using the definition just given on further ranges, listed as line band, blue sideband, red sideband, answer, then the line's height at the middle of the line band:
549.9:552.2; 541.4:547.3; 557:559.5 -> 0.309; 17.1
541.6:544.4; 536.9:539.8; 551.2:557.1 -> -0.317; 17.7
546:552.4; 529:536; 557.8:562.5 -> 0.208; 16.1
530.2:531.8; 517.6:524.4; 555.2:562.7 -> -0.453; 12.9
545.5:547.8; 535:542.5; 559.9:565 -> 0.380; 17.5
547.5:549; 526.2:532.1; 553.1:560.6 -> -0.023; 15.8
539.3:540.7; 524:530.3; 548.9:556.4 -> -0.316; 15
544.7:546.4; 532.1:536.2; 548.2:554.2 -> 0.239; 16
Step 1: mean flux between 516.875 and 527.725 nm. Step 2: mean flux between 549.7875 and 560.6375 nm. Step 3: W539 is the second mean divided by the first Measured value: 1.31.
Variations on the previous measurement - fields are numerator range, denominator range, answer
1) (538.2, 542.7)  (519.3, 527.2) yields 1.48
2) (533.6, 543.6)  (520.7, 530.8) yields 1.28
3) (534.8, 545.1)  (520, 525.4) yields 1.43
